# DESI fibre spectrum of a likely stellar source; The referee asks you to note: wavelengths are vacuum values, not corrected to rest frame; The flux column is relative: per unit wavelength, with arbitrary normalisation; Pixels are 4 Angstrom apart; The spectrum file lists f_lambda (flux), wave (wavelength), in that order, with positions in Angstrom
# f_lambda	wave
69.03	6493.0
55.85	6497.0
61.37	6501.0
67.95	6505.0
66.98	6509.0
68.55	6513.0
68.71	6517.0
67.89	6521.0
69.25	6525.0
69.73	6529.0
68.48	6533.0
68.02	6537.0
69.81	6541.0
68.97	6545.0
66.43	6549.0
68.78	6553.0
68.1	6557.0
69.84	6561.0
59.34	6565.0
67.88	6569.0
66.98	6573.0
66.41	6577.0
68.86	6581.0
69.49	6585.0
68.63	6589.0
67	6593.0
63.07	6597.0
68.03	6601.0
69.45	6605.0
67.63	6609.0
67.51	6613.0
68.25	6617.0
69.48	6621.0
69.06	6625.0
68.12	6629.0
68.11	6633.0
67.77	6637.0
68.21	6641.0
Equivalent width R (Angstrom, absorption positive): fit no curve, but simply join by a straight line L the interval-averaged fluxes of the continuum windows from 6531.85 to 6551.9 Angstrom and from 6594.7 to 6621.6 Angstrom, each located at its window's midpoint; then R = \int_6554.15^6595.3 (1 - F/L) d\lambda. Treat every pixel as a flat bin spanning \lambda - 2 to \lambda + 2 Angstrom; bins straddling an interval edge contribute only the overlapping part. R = 0.4 Angstrom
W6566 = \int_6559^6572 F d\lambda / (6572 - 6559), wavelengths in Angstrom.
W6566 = 65.8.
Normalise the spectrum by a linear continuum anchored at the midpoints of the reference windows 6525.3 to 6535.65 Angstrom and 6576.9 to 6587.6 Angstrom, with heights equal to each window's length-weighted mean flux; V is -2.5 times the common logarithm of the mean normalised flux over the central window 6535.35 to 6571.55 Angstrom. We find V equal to 0.02 mag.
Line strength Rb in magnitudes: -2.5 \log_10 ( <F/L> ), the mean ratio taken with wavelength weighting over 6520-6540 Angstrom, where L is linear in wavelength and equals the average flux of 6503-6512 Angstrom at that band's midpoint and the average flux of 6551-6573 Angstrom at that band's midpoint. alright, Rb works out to -0.02 mag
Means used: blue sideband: 67.6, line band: 68.8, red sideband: 66.8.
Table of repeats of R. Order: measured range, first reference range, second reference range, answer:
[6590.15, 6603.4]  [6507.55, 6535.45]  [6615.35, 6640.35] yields 0.42 Angstrom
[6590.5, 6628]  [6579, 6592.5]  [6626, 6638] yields 0.38 Angstrom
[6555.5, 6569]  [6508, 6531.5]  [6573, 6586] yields 0.43 Angstrom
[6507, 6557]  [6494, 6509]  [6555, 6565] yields -2.61 Angstrom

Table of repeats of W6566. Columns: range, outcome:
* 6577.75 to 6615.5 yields 67.7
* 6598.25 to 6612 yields 68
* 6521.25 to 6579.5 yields 67.7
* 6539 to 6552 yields 68.4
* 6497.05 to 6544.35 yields 67.4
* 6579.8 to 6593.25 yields 68.7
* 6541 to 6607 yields 67.4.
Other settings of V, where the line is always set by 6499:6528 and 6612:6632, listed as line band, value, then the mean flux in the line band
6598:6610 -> 0.01 mag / 68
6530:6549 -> -0.02 mag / 68.6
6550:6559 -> -0.01 mag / 68.2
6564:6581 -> 0.03 mag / 65.9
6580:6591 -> -0.01 mag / 69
